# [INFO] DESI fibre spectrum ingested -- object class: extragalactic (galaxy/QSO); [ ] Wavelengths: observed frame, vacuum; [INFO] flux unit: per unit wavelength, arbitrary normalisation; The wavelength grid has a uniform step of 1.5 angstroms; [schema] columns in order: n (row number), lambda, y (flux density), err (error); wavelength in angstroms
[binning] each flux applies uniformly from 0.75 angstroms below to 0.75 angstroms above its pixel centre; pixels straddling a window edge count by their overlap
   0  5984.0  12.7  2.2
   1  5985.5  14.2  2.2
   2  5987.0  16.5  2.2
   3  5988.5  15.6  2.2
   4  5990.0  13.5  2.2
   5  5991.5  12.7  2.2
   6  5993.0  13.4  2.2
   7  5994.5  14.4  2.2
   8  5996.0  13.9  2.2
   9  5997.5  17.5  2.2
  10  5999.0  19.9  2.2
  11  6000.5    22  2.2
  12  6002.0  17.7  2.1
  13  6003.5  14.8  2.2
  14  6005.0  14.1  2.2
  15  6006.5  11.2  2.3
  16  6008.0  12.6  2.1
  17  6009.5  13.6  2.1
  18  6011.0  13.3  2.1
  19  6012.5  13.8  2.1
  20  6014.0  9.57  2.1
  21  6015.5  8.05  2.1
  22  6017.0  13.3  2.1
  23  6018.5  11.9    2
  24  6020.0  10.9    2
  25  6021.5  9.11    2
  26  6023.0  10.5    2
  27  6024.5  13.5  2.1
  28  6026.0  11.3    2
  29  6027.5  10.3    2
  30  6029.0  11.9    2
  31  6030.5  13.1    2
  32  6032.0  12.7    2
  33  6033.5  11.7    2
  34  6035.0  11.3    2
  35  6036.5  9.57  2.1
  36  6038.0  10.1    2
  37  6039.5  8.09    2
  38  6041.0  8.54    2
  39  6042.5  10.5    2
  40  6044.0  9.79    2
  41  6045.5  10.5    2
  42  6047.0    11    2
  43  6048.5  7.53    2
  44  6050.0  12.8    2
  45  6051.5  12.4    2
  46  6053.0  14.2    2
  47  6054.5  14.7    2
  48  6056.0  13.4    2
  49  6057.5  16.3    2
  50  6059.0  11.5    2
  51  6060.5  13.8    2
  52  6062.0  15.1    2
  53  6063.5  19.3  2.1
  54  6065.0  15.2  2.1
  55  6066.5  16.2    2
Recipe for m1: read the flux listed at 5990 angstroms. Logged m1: 13.5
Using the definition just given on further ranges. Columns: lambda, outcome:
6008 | 12.6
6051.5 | 12.4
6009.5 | 13.6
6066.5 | 16.2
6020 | 10.9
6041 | 8.54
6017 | 13.3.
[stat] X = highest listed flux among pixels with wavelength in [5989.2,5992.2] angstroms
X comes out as 13.5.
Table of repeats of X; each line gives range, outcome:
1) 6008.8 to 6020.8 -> 13.8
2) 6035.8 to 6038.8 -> 10.1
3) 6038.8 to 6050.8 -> 12.8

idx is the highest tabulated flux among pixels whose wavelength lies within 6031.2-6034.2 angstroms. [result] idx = 12.7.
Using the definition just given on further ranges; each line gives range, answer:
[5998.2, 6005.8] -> 22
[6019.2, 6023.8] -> 10.9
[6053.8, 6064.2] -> 19.3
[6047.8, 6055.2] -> 14.7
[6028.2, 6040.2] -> 13.1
